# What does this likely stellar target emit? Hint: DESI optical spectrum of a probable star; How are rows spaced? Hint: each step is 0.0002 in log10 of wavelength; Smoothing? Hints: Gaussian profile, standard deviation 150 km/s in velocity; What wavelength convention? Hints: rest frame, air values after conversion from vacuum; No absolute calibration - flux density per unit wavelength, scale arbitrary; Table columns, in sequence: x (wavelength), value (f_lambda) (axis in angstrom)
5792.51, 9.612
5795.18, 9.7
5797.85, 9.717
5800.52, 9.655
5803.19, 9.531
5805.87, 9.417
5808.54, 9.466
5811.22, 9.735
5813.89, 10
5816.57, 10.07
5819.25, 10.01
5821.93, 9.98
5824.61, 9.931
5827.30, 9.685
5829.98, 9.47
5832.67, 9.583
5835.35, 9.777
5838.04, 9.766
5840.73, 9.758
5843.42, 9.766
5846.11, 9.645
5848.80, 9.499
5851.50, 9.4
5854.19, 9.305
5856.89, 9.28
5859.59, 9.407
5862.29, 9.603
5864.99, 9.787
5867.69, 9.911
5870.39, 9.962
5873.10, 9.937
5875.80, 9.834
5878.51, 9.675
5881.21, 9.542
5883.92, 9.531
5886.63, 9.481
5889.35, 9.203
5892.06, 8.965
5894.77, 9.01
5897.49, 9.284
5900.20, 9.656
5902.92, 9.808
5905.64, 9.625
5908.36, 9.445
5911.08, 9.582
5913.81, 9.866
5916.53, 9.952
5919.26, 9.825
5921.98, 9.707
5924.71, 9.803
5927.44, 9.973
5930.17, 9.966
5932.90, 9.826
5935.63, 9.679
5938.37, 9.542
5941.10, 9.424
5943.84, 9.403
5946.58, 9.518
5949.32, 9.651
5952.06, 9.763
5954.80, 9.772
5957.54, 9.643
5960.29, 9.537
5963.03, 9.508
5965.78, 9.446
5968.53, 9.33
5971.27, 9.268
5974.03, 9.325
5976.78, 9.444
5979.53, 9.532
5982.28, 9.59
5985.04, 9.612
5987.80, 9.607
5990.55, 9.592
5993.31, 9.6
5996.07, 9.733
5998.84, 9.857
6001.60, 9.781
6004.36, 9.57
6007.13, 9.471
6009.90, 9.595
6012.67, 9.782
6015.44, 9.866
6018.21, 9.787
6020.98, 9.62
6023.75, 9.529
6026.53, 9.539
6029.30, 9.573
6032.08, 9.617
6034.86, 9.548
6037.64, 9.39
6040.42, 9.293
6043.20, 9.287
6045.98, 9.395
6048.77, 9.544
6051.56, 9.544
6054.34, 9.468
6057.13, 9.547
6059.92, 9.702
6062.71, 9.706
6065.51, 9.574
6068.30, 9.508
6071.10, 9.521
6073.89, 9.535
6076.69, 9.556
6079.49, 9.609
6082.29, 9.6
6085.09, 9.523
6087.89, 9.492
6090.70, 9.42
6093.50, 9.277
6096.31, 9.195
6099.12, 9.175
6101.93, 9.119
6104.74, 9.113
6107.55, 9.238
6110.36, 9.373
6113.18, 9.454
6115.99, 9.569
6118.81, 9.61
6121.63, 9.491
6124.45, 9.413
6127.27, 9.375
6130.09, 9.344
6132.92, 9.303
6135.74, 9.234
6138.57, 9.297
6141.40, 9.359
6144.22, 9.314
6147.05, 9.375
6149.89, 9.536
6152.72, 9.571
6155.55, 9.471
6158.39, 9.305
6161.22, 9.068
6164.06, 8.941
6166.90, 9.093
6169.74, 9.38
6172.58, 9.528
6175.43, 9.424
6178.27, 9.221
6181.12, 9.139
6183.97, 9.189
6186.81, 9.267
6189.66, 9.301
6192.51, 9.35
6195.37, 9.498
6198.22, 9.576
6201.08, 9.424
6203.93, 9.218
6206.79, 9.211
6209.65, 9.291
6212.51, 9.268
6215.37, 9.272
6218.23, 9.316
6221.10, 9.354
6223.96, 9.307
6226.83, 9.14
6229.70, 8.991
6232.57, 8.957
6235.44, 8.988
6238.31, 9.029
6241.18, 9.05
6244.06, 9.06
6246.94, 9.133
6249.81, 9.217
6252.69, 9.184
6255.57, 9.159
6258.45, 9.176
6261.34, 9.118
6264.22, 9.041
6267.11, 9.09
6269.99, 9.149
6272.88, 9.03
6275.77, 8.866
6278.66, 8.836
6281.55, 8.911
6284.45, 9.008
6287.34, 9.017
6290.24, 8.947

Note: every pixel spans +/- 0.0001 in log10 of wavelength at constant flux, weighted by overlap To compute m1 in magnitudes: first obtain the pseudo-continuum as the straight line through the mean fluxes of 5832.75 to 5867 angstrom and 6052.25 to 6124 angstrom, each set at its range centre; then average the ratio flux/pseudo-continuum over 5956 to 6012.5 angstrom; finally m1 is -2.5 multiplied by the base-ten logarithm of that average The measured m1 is 0.00 mag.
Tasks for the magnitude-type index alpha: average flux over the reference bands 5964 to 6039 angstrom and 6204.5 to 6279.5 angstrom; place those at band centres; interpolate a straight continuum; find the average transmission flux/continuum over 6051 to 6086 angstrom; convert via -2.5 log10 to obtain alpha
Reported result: -0.01 mag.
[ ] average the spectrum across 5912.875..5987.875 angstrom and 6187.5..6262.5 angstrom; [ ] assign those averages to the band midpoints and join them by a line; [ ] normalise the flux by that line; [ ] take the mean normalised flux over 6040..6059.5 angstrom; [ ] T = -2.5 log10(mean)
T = 0.002 mag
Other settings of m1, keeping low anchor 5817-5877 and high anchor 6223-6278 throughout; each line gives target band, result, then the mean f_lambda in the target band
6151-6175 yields -0.010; 9.3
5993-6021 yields -0.028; 9.7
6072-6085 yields -0.026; 9.57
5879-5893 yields 0.030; 9.38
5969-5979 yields 0.016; 9.36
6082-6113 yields 0.000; 9.32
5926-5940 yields -0.025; 9.79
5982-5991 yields -0.013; 9.6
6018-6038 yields -0.017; 9.57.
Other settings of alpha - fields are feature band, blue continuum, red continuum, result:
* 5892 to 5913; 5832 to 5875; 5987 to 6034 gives 0.02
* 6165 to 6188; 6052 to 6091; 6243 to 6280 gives 0.00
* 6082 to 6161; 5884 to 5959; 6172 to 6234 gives 0.00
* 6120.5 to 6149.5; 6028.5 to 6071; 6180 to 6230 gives 0.00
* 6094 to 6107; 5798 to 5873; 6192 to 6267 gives 0.02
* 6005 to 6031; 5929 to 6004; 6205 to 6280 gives -0.02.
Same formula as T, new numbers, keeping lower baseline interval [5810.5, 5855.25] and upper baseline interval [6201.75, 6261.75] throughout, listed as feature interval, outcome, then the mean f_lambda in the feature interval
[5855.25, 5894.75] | 0.01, 9.56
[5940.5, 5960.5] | 0.00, 9.59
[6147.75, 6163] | -0.01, 9.38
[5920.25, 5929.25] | -0.03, 9.84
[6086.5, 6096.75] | 0.00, 9.36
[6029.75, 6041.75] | 0.00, 9.47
